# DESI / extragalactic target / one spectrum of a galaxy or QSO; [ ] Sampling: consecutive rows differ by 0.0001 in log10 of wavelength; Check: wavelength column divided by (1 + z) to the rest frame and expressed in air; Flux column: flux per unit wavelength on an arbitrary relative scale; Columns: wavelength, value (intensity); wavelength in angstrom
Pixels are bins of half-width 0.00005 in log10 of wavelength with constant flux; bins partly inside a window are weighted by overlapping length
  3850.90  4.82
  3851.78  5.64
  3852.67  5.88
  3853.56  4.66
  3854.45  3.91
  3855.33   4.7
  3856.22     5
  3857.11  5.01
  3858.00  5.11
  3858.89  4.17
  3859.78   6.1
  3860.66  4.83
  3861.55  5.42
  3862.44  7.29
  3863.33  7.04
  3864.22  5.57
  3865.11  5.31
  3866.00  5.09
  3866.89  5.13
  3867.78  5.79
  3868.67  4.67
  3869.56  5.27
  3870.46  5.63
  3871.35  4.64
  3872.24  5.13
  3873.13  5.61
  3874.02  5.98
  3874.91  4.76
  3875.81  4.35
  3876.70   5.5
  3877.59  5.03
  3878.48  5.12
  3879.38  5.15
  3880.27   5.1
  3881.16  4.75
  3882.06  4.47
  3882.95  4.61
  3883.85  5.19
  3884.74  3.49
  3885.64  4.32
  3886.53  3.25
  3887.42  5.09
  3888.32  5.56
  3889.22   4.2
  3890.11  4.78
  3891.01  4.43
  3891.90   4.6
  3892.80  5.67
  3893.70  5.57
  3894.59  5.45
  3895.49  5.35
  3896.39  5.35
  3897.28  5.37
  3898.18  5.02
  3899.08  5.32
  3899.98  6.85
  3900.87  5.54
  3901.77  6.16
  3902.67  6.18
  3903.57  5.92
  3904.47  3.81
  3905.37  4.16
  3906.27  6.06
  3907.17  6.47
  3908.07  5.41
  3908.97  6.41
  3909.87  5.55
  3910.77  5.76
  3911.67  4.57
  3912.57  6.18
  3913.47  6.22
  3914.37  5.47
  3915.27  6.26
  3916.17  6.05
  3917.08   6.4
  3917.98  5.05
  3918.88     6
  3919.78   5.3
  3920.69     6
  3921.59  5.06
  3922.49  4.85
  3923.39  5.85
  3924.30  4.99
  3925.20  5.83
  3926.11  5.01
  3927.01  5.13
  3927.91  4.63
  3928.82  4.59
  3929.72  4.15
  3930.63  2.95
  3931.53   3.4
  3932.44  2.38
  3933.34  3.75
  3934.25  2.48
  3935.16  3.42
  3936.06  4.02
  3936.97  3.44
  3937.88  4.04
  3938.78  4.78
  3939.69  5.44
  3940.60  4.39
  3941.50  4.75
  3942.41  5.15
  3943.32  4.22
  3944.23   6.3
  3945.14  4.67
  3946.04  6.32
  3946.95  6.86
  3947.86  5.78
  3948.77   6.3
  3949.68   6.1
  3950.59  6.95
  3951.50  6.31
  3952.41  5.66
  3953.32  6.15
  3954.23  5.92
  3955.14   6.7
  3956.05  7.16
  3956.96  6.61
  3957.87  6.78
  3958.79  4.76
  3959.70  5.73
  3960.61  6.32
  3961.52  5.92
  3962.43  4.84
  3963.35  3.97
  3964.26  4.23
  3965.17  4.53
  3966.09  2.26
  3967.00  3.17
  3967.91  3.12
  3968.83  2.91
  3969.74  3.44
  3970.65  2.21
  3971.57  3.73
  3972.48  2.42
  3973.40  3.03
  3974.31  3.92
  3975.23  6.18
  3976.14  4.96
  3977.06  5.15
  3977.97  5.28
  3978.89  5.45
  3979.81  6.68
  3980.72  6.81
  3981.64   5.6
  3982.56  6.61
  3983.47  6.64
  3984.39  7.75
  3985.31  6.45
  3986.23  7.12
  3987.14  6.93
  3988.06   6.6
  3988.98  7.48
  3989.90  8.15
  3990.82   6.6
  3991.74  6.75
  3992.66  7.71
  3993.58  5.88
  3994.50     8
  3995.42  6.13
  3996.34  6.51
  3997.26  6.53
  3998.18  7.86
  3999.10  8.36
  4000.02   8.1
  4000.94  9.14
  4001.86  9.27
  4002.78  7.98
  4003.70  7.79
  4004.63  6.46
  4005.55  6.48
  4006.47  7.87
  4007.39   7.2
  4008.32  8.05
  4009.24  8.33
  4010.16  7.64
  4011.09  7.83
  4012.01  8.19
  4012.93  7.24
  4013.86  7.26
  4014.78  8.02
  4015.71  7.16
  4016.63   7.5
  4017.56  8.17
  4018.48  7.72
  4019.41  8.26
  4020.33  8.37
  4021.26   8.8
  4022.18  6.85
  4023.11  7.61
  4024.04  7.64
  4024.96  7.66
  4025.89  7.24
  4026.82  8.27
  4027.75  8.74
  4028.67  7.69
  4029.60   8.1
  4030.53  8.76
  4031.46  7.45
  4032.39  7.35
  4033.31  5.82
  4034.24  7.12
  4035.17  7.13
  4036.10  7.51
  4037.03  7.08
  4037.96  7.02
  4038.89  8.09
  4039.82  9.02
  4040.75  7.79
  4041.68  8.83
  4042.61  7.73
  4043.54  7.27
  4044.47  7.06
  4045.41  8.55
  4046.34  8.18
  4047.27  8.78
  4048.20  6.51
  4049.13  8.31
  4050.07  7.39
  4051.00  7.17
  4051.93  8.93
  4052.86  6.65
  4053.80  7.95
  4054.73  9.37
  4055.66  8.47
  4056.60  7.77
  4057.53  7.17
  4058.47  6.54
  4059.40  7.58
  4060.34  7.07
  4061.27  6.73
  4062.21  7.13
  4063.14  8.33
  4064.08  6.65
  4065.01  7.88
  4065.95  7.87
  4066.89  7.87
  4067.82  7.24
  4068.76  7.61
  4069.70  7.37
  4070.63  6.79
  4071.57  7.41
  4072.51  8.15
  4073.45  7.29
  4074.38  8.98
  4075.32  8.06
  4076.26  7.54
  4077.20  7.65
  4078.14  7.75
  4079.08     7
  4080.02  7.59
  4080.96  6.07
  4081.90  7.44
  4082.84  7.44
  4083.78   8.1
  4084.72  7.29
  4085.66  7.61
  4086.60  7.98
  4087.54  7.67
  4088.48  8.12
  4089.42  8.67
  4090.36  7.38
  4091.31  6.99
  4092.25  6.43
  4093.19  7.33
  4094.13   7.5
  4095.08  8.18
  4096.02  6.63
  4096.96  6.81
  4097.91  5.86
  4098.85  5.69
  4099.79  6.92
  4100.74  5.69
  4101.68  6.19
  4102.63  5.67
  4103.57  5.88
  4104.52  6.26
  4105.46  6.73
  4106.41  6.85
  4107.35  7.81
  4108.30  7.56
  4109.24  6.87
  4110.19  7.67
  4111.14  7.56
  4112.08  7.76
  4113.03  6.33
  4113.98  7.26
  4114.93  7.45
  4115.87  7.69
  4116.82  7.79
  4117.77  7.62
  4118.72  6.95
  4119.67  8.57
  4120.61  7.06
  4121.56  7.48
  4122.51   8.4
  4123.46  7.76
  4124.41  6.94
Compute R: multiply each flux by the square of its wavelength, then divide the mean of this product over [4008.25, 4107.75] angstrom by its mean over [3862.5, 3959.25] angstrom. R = 1.54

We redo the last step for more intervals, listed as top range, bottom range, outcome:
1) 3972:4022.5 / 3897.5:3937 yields 1.43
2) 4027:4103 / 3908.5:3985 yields 1.56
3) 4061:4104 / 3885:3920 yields 1.47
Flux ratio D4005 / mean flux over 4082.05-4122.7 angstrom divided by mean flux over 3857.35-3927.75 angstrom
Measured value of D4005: 1.4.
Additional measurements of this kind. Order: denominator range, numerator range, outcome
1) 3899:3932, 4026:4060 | 1.44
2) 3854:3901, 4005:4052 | 1.51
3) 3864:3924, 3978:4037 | 1.40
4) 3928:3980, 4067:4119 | 1.52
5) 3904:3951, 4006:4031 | 1.54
